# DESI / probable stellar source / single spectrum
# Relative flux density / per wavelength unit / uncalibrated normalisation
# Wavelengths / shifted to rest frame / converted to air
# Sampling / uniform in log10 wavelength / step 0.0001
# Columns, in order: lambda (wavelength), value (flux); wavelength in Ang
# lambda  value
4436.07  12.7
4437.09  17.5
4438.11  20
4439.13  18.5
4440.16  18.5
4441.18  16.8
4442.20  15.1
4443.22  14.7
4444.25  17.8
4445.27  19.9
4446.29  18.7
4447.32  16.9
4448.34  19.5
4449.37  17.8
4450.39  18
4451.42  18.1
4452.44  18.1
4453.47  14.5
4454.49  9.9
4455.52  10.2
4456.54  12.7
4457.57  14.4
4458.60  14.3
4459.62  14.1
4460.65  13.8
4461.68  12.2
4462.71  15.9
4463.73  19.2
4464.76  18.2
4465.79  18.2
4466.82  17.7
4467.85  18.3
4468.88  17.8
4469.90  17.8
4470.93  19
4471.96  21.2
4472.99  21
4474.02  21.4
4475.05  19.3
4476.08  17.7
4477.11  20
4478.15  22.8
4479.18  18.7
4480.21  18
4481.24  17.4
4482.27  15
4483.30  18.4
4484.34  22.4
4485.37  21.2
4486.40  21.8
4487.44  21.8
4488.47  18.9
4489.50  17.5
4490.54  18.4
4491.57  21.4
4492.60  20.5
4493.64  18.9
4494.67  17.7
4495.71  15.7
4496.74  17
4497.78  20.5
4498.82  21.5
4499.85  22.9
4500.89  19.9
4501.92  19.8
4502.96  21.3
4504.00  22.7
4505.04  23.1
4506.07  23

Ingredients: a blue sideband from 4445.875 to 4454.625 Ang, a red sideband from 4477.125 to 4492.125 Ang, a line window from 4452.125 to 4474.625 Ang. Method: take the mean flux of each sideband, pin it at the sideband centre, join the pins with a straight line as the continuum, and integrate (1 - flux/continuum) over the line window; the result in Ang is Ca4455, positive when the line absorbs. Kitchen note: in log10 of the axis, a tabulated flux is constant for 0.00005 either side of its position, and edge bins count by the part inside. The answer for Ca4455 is 2.2 Ang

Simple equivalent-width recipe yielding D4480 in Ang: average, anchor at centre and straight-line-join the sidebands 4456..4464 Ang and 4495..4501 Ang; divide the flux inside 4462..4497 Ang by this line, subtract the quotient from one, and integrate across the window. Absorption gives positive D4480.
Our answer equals -4.2 Ang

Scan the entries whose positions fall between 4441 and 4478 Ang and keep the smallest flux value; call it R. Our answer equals 9.9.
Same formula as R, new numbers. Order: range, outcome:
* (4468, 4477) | 17.7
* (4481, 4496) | 15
